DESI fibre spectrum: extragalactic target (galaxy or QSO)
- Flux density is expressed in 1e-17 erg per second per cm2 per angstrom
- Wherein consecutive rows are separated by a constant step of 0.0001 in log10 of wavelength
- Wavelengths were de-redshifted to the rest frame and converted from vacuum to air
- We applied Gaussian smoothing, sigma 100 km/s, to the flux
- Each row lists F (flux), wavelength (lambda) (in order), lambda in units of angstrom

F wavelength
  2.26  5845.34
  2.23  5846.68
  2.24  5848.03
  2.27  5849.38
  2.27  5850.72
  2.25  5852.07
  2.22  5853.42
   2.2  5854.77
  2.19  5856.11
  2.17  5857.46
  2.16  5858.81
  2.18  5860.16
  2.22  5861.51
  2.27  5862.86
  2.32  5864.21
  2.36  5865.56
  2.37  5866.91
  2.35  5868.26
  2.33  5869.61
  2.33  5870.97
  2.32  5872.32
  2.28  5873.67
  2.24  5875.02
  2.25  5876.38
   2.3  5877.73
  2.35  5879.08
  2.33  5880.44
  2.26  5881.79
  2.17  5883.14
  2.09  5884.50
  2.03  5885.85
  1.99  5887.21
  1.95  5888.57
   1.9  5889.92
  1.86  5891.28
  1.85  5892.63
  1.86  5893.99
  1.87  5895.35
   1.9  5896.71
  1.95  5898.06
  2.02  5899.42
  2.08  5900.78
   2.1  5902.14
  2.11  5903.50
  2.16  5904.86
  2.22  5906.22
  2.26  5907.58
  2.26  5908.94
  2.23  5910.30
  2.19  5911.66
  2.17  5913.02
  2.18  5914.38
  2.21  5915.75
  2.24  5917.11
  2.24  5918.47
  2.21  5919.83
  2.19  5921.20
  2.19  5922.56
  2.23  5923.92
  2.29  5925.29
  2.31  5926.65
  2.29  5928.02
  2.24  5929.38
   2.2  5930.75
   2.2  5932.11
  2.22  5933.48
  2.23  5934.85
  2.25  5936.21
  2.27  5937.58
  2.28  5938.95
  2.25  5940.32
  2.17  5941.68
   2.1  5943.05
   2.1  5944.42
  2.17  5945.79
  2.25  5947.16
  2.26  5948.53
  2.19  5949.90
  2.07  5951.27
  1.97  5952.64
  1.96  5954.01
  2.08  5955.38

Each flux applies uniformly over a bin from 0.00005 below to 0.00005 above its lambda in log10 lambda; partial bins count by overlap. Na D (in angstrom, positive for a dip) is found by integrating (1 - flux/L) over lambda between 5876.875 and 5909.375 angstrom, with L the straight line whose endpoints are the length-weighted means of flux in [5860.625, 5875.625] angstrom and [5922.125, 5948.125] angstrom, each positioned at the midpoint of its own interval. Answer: 2.8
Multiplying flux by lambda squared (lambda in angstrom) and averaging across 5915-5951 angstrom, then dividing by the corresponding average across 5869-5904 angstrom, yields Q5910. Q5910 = 1.1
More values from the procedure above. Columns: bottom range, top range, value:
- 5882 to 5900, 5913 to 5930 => 1.15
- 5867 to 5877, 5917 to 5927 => 0.99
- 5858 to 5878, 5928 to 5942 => 1.00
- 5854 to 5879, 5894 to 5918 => 0.95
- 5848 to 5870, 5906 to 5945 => 1.01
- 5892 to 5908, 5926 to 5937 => 1.12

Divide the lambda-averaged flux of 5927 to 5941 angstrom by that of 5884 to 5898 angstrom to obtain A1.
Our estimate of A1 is 1.2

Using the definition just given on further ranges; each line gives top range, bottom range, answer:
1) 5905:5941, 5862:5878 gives 0.97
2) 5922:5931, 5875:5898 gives 1.09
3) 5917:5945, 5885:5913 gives 1.09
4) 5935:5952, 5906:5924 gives 0.99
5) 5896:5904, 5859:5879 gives 0.88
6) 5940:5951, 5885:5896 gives 1.14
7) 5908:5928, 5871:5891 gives 1.02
